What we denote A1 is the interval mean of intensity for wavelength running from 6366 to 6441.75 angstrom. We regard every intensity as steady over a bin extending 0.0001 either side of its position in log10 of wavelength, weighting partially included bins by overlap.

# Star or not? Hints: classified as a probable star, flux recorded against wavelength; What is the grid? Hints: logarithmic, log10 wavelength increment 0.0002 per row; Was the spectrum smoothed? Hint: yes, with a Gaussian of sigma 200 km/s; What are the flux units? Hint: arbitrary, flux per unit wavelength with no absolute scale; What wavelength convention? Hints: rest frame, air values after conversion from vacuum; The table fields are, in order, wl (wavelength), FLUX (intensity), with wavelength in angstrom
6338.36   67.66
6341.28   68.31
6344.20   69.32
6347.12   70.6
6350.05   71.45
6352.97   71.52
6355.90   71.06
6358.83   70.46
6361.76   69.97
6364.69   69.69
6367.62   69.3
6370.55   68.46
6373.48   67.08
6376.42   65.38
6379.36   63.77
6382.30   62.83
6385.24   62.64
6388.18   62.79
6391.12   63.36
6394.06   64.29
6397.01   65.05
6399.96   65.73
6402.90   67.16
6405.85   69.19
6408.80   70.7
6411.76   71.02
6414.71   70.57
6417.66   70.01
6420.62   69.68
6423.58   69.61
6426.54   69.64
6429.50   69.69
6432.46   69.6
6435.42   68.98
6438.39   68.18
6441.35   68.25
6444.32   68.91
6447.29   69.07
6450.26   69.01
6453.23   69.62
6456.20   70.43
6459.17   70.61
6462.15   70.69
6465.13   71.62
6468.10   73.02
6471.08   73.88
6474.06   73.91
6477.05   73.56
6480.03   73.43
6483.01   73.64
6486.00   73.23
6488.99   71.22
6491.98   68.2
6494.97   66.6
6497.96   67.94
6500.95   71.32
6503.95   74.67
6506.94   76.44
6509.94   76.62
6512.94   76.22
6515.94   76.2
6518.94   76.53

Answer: 67.4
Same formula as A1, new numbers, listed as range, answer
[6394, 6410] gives 67.2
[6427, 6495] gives 70.7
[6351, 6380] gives 68.9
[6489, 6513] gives 72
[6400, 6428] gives 69.5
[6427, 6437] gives 69.4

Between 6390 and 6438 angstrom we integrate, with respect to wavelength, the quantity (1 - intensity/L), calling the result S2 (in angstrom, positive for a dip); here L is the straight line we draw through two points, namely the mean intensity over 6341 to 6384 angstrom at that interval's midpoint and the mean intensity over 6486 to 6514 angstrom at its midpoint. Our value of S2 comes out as 1.02 angstrom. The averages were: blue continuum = 68.6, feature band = 68.4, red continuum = 72.1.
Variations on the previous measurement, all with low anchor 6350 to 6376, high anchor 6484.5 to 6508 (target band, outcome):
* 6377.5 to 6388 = 1.0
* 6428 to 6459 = 0.6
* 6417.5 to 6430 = 0.1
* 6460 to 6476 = -0.4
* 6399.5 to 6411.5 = 0.2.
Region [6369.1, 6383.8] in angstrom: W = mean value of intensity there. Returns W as 65.5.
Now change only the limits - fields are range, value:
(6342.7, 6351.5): 70.4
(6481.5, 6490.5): 72.7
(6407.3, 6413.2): 70.8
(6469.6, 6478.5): 73.7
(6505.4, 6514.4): 76.4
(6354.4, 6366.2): 70.3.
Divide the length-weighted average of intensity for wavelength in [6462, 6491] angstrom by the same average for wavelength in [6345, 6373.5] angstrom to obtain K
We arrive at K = 1.04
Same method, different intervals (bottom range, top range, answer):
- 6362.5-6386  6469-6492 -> 1.10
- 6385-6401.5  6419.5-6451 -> 1.08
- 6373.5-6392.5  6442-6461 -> 1.09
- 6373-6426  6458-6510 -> 1.08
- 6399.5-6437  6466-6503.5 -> 1.03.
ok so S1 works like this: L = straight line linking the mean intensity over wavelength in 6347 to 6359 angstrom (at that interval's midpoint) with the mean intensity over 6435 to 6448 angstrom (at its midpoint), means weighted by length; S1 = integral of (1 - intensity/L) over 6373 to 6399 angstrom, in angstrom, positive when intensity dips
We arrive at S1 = 2.3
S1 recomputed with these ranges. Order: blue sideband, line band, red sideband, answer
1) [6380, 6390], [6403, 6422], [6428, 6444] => -1.1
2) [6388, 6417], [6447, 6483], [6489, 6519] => -0.5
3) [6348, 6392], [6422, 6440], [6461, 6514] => 0.2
